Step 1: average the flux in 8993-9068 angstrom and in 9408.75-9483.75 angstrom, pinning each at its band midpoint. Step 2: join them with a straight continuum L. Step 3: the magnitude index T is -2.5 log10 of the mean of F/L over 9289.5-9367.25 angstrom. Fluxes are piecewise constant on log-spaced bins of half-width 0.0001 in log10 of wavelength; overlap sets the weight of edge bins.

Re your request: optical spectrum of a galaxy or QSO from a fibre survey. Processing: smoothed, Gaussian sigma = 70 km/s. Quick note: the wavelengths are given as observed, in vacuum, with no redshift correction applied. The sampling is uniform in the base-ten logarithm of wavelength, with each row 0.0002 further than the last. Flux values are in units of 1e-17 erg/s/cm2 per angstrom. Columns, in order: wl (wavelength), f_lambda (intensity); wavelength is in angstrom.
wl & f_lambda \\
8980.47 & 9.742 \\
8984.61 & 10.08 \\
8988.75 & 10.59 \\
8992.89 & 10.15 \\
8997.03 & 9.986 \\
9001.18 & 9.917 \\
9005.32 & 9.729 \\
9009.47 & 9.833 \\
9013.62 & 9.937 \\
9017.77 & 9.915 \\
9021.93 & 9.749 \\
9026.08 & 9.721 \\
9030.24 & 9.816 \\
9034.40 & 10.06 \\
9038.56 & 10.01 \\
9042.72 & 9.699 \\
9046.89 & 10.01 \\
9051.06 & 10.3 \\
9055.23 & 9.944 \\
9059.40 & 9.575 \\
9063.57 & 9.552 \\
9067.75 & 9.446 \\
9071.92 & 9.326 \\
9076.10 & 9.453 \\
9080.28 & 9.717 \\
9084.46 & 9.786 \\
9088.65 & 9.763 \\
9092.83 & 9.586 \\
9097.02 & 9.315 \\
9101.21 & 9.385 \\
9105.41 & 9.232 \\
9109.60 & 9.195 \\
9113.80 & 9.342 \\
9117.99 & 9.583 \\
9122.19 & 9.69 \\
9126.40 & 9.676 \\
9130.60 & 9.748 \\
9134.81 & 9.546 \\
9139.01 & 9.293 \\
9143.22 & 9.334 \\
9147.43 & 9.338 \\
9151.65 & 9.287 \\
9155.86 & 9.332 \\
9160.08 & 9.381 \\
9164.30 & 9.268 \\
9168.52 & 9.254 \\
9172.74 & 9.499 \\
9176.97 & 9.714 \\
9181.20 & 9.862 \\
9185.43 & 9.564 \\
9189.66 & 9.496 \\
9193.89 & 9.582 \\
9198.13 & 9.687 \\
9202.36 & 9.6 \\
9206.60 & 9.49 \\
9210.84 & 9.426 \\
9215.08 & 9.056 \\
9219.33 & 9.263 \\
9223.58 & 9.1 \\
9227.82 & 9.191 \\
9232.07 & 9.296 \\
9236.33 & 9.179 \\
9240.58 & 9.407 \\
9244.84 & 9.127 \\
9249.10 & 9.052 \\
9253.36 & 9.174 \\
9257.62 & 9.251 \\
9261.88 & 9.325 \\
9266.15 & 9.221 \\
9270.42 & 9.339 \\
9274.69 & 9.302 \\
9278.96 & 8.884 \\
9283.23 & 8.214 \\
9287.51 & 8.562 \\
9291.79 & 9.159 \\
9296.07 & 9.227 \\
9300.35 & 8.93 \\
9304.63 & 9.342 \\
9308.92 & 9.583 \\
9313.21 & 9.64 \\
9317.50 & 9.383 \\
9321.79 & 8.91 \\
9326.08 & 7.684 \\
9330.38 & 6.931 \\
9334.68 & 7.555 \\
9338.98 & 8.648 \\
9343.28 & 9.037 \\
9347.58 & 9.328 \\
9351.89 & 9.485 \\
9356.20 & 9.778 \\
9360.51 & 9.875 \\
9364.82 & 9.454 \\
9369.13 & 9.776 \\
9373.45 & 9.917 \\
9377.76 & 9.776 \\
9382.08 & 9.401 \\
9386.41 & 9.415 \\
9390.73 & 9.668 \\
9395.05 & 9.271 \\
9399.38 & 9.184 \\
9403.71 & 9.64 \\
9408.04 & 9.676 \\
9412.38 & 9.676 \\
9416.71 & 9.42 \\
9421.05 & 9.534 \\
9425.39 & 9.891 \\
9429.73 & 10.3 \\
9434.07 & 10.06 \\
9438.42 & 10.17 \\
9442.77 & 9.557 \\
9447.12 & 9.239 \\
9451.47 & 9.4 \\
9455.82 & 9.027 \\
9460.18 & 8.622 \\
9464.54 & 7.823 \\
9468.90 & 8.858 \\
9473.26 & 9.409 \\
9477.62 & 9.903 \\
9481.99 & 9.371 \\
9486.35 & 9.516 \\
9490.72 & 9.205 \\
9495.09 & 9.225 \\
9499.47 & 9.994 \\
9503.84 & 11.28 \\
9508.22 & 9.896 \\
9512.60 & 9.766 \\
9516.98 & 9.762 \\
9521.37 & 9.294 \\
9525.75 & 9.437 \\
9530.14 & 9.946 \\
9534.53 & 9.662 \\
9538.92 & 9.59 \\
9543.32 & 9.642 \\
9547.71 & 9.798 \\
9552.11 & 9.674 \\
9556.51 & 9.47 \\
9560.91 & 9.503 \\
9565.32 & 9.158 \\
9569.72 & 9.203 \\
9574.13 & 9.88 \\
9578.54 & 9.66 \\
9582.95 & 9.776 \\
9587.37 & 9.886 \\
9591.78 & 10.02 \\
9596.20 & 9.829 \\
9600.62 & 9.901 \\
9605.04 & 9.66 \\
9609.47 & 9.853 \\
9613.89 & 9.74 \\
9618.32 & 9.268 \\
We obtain 0.06 mag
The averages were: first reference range 9.86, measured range 9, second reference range 9.43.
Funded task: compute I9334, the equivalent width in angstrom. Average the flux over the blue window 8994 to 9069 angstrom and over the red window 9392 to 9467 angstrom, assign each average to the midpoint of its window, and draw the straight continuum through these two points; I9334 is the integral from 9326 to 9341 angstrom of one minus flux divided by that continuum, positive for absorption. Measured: 2.89 angstrom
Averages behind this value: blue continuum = 9.85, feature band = 7.7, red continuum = 9.44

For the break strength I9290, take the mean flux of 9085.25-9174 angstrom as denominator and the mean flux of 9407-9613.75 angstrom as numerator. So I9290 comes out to 1.02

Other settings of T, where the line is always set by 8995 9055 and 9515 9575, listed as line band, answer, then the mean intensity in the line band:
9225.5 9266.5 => 0.062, 9.22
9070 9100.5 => 0.035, 9.56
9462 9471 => 0.154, 8.34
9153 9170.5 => 0.057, 9.31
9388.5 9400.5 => 0.030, 9.4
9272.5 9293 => 0.109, 8.81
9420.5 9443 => -0.037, 9.98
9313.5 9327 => 0.097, 8.89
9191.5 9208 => 0.022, 9.59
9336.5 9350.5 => 0.081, 9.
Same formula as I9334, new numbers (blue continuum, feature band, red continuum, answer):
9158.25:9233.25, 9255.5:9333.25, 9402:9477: 4.20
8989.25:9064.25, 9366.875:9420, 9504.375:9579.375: 0.83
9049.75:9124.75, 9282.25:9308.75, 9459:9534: 1.51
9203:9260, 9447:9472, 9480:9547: 2.09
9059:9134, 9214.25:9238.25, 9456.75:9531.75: 0.80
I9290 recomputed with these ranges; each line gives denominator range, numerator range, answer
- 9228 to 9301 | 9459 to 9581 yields 1.05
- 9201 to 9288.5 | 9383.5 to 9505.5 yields 1.04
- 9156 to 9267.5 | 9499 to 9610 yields 1.04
